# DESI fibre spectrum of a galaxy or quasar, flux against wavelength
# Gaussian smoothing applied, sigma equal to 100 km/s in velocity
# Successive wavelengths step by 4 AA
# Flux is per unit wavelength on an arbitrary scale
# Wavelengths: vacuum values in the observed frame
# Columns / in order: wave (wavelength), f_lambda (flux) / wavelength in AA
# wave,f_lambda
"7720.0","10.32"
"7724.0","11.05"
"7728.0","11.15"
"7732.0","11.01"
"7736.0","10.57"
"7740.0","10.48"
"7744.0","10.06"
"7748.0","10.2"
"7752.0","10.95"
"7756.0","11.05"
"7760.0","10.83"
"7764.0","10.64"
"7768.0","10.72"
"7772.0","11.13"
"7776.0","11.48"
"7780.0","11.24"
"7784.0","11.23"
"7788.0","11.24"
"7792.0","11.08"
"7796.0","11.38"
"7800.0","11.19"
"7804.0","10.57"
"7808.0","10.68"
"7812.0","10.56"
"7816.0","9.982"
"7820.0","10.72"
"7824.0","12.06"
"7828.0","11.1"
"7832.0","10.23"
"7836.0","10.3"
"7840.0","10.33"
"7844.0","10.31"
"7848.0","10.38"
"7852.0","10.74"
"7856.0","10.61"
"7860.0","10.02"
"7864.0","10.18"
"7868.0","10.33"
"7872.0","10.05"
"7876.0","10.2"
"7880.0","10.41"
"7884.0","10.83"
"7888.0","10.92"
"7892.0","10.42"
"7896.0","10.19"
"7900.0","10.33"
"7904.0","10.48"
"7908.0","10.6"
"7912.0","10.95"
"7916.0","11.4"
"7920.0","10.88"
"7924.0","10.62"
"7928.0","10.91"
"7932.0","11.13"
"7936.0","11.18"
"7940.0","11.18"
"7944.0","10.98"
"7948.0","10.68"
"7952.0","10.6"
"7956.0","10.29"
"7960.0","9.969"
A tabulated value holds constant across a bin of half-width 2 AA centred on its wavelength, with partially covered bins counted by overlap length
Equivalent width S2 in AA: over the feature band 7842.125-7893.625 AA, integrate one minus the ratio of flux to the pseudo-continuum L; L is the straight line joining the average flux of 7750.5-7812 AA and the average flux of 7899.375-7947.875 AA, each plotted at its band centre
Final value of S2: 2.47 AA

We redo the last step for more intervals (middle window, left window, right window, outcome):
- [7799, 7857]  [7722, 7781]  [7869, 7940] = 0.6 AA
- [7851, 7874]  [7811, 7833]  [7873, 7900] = 0.6 AA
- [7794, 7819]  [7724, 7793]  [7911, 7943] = 0.5 AA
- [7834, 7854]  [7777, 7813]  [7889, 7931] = 0.9 AA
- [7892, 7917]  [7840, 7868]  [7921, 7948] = 0.3 AA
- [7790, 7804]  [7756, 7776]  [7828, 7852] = -0.5 AA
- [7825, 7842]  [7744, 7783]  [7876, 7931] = 0.3 AA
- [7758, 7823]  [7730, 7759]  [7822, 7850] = -1.7 AA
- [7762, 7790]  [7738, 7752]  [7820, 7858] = -1.7 AA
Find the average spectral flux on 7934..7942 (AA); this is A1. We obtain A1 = 11.2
